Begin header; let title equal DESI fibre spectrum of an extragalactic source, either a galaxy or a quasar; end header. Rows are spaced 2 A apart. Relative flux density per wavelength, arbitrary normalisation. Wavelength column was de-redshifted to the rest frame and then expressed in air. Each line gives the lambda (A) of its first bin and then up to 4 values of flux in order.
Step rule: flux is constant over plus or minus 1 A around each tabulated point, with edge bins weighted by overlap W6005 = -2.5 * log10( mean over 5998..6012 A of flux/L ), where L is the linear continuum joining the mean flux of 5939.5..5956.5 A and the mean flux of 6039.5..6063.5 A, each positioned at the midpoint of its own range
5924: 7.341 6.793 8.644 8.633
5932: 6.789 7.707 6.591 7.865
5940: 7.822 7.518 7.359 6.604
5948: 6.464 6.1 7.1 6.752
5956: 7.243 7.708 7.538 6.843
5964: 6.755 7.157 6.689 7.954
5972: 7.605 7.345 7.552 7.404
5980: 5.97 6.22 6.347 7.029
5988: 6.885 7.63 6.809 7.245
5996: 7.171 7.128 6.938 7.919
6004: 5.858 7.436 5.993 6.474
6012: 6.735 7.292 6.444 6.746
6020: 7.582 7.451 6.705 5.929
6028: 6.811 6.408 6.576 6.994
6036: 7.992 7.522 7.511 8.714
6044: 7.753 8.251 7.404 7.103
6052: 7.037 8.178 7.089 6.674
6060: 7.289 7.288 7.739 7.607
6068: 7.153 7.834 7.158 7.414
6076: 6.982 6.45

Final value 0.07 mag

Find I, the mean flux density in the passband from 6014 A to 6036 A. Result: 6.84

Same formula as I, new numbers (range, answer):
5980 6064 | 7.08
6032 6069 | 7.49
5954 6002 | 7.1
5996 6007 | 7.07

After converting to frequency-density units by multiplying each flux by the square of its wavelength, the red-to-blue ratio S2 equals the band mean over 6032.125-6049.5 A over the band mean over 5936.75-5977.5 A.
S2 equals 1.10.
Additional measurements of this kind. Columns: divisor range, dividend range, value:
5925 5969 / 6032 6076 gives 1.07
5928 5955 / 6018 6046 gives 1.03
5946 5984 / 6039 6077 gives 1.10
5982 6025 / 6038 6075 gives 1.10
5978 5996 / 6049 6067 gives 1.10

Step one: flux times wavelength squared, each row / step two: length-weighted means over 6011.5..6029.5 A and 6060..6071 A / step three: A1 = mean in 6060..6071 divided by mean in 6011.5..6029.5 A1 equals 1.11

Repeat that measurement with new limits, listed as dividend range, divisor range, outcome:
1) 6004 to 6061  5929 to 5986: 1.03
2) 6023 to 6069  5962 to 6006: 1.06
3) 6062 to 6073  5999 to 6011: 1.13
